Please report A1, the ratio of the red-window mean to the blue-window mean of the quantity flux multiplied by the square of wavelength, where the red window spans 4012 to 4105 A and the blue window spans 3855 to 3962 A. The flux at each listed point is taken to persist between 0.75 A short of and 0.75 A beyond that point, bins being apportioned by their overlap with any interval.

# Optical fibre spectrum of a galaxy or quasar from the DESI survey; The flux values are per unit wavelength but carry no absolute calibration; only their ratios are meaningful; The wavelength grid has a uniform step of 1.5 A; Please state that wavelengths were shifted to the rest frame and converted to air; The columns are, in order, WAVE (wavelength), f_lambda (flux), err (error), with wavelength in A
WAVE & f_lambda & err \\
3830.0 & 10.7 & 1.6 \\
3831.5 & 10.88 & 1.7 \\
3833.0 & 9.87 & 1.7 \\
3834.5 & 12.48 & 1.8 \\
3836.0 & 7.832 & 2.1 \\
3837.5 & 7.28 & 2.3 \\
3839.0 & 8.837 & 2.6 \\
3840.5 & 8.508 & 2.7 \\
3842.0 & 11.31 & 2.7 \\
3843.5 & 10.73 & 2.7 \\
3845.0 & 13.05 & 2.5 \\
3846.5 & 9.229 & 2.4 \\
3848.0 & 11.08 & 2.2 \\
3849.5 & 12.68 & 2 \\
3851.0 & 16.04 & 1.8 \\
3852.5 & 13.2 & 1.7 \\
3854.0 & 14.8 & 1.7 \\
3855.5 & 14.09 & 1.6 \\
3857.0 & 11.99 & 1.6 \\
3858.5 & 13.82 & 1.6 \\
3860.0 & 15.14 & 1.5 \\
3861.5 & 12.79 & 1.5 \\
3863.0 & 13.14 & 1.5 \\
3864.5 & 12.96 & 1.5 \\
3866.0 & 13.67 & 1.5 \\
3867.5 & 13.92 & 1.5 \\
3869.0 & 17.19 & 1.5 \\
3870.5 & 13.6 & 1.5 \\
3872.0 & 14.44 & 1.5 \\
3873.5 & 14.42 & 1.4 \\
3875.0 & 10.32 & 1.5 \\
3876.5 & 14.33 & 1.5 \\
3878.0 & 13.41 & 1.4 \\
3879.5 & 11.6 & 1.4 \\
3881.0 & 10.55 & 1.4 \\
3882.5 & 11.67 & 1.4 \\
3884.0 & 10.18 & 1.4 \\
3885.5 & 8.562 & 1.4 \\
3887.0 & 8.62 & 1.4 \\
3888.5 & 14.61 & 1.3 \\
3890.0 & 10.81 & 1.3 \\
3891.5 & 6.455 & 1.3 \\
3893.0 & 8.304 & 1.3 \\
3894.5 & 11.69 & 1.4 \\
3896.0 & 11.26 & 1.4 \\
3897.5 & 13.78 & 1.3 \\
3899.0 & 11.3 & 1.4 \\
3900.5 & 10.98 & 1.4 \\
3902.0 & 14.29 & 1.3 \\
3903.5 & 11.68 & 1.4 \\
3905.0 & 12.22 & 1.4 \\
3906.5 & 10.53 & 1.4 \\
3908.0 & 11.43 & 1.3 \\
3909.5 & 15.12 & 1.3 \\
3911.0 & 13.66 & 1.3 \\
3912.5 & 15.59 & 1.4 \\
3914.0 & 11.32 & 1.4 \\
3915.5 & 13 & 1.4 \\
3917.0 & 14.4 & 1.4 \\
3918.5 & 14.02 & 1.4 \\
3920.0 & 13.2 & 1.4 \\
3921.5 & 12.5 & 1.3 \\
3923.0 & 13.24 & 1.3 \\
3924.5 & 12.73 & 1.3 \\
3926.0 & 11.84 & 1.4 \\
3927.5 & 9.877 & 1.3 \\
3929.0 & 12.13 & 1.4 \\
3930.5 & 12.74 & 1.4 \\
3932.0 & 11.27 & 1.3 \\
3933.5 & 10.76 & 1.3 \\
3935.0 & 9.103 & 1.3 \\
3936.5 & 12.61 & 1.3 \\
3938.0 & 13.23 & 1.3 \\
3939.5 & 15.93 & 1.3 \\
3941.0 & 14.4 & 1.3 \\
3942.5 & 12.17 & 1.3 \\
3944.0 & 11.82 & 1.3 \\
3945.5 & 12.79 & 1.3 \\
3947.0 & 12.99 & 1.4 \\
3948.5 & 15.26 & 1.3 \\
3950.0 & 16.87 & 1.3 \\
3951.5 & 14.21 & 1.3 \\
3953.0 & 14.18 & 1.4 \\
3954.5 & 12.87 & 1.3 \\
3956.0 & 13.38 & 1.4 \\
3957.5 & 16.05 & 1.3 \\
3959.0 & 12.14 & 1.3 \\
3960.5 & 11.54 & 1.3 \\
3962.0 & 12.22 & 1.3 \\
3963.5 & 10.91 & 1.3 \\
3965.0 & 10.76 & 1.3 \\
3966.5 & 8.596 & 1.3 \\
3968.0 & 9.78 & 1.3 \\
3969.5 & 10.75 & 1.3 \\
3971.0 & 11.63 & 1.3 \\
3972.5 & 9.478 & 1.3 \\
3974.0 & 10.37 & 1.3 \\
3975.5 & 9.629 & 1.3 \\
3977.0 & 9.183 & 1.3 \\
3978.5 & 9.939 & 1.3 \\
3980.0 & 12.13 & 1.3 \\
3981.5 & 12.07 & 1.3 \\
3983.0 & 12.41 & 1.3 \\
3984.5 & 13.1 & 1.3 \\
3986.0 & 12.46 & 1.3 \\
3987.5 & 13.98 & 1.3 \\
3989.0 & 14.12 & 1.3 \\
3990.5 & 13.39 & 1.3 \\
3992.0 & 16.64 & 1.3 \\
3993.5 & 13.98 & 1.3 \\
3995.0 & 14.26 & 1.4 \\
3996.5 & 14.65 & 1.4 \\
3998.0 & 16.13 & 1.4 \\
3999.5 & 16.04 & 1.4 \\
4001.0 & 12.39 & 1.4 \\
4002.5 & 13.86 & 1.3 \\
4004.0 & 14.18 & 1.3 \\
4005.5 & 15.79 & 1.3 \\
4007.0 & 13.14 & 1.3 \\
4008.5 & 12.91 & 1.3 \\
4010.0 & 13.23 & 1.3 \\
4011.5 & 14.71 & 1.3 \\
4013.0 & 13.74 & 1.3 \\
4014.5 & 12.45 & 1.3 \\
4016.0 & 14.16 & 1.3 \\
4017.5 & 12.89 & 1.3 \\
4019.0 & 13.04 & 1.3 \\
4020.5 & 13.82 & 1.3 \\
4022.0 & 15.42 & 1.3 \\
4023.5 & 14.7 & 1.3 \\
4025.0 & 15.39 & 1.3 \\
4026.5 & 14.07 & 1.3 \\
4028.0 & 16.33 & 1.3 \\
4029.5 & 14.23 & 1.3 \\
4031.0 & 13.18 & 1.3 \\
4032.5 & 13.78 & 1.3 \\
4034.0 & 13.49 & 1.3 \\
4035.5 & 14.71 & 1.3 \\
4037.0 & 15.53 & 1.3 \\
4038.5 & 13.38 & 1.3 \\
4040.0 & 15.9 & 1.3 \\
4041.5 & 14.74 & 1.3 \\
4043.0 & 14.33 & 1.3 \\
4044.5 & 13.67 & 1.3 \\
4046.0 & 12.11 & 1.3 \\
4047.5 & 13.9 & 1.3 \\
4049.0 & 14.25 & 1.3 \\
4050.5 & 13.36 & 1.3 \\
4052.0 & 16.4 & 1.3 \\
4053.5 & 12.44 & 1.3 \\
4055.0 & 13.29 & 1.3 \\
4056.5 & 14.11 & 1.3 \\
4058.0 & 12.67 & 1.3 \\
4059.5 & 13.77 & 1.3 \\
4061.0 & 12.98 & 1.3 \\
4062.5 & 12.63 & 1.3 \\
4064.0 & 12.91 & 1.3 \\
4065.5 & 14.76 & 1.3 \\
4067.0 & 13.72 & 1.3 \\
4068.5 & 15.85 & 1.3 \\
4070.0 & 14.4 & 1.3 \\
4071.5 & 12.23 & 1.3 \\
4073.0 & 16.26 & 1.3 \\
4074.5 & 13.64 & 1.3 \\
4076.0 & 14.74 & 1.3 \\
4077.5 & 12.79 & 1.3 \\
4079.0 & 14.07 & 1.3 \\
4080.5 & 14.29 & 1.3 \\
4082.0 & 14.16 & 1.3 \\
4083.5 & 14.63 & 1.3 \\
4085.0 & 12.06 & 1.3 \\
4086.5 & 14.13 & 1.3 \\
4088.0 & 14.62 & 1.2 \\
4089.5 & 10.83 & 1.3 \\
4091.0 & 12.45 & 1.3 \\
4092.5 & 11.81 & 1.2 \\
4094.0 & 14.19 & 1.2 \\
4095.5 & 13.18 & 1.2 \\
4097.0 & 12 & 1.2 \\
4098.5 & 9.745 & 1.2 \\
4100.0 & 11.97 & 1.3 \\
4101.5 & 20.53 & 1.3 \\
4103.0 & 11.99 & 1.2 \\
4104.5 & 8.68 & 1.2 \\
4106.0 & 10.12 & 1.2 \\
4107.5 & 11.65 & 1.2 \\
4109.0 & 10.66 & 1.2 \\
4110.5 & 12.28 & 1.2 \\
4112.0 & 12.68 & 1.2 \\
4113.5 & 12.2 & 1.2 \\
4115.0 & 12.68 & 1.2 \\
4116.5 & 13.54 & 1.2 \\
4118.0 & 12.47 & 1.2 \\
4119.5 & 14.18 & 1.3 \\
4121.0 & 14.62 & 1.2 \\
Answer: 1.17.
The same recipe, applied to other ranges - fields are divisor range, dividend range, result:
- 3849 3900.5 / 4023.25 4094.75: 1.22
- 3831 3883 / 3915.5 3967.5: 1.08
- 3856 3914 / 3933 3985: 1.02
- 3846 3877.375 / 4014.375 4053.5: 1.15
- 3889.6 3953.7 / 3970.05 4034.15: 1.12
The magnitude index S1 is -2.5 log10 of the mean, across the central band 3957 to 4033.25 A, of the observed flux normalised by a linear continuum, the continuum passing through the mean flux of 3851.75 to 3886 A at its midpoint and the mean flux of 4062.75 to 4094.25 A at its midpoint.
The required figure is 0.034 mag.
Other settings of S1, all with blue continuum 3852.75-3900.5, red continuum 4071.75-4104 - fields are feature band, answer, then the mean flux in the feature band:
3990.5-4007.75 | -0.12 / 14.6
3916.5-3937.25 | 0.04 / 12.1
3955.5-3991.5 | 0.10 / 11.7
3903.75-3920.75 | -0.05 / 13.1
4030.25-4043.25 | -0.09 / 14.3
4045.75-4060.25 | -0.03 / 13.7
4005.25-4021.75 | -0.04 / 13.6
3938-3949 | -0.07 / 13.6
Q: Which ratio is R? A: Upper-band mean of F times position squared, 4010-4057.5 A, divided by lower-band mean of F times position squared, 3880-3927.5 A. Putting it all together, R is 1.27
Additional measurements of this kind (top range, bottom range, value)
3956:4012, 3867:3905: 1.12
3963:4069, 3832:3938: 1.18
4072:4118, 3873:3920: 1.20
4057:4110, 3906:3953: 1.10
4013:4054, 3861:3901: 1.27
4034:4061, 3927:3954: 1.14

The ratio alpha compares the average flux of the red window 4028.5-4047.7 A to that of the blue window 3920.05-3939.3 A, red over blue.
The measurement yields 1.18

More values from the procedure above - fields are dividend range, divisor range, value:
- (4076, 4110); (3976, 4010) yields 0.95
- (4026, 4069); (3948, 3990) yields 1.15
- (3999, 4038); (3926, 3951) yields 1.11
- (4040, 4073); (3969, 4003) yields 1.09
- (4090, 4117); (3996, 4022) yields 0.88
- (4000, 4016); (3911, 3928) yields 1.06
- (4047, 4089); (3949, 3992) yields 1.14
